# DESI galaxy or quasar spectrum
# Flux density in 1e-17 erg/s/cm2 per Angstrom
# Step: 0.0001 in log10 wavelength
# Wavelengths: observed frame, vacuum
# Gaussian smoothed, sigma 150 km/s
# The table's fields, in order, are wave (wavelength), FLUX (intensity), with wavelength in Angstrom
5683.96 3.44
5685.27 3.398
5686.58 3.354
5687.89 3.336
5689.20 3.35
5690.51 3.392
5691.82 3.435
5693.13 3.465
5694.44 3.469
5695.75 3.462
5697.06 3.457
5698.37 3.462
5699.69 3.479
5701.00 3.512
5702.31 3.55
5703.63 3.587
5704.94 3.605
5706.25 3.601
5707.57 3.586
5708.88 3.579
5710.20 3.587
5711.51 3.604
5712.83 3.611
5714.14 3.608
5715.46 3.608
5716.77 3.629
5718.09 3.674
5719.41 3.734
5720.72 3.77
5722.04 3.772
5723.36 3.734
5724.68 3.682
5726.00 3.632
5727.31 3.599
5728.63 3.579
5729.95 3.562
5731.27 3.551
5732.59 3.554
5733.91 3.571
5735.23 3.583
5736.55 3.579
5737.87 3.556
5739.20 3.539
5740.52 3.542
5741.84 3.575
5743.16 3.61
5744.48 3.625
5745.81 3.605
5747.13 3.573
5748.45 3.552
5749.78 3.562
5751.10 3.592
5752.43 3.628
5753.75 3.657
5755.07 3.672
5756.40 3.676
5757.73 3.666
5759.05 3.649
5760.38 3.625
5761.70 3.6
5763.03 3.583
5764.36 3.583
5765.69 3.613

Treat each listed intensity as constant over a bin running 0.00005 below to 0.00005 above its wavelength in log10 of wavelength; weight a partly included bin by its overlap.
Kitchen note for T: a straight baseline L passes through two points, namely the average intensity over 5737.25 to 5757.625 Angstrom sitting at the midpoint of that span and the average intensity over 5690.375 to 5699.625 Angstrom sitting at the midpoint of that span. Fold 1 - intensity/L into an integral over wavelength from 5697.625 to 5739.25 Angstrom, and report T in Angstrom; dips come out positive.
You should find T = -1.00 Angstrom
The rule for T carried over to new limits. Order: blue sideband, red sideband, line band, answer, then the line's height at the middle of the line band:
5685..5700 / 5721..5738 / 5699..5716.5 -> -0.4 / 3.5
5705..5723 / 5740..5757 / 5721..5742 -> 0.1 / 3.62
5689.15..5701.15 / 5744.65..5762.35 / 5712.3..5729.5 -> -0.7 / 3.53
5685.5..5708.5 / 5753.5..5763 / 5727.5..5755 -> 0.1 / 3.6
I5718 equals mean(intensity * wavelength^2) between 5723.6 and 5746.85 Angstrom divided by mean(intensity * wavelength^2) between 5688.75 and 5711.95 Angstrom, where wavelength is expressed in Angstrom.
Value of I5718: 1.03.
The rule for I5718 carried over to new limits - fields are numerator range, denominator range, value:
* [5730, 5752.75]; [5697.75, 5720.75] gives 1.01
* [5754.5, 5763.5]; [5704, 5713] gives 1.03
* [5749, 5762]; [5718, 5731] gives 1.00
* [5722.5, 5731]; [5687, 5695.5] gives 1.08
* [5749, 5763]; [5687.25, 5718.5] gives 1.05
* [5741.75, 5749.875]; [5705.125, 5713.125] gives 1.01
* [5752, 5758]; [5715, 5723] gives 1.00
